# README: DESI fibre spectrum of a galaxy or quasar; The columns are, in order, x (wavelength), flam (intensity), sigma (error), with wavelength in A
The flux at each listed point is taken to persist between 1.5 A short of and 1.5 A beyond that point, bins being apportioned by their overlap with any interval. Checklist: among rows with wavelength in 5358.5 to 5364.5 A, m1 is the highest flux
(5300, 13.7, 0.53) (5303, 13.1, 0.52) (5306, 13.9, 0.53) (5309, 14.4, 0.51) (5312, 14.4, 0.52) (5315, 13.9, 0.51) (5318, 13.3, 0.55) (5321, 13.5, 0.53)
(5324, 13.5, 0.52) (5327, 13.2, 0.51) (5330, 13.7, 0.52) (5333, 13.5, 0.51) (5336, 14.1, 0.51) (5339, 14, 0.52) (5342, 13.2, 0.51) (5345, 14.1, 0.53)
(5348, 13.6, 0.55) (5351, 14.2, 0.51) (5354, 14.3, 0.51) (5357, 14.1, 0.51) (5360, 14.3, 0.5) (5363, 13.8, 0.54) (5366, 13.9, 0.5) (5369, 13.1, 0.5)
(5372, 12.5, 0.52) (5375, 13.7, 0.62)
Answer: 14.3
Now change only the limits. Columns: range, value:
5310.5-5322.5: 14.4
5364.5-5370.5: 13.9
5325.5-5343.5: 14.1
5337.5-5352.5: 14.2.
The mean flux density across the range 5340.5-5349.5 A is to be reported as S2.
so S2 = 13.6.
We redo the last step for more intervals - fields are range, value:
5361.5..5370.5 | 13.6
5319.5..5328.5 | 13.4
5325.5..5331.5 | 13.4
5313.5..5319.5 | 13.6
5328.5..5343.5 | 13.7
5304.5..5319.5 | 14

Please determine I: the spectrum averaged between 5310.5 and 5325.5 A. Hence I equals 13.7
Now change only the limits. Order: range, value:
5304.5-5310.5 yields 14.2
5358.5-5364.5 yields 14.1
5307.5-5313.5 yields 14.4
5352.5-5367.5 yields 14.1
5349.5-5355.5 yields 14.2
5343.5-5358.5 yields 14.1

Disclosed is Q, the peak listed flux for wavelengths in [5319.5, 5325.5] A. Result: 13.5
